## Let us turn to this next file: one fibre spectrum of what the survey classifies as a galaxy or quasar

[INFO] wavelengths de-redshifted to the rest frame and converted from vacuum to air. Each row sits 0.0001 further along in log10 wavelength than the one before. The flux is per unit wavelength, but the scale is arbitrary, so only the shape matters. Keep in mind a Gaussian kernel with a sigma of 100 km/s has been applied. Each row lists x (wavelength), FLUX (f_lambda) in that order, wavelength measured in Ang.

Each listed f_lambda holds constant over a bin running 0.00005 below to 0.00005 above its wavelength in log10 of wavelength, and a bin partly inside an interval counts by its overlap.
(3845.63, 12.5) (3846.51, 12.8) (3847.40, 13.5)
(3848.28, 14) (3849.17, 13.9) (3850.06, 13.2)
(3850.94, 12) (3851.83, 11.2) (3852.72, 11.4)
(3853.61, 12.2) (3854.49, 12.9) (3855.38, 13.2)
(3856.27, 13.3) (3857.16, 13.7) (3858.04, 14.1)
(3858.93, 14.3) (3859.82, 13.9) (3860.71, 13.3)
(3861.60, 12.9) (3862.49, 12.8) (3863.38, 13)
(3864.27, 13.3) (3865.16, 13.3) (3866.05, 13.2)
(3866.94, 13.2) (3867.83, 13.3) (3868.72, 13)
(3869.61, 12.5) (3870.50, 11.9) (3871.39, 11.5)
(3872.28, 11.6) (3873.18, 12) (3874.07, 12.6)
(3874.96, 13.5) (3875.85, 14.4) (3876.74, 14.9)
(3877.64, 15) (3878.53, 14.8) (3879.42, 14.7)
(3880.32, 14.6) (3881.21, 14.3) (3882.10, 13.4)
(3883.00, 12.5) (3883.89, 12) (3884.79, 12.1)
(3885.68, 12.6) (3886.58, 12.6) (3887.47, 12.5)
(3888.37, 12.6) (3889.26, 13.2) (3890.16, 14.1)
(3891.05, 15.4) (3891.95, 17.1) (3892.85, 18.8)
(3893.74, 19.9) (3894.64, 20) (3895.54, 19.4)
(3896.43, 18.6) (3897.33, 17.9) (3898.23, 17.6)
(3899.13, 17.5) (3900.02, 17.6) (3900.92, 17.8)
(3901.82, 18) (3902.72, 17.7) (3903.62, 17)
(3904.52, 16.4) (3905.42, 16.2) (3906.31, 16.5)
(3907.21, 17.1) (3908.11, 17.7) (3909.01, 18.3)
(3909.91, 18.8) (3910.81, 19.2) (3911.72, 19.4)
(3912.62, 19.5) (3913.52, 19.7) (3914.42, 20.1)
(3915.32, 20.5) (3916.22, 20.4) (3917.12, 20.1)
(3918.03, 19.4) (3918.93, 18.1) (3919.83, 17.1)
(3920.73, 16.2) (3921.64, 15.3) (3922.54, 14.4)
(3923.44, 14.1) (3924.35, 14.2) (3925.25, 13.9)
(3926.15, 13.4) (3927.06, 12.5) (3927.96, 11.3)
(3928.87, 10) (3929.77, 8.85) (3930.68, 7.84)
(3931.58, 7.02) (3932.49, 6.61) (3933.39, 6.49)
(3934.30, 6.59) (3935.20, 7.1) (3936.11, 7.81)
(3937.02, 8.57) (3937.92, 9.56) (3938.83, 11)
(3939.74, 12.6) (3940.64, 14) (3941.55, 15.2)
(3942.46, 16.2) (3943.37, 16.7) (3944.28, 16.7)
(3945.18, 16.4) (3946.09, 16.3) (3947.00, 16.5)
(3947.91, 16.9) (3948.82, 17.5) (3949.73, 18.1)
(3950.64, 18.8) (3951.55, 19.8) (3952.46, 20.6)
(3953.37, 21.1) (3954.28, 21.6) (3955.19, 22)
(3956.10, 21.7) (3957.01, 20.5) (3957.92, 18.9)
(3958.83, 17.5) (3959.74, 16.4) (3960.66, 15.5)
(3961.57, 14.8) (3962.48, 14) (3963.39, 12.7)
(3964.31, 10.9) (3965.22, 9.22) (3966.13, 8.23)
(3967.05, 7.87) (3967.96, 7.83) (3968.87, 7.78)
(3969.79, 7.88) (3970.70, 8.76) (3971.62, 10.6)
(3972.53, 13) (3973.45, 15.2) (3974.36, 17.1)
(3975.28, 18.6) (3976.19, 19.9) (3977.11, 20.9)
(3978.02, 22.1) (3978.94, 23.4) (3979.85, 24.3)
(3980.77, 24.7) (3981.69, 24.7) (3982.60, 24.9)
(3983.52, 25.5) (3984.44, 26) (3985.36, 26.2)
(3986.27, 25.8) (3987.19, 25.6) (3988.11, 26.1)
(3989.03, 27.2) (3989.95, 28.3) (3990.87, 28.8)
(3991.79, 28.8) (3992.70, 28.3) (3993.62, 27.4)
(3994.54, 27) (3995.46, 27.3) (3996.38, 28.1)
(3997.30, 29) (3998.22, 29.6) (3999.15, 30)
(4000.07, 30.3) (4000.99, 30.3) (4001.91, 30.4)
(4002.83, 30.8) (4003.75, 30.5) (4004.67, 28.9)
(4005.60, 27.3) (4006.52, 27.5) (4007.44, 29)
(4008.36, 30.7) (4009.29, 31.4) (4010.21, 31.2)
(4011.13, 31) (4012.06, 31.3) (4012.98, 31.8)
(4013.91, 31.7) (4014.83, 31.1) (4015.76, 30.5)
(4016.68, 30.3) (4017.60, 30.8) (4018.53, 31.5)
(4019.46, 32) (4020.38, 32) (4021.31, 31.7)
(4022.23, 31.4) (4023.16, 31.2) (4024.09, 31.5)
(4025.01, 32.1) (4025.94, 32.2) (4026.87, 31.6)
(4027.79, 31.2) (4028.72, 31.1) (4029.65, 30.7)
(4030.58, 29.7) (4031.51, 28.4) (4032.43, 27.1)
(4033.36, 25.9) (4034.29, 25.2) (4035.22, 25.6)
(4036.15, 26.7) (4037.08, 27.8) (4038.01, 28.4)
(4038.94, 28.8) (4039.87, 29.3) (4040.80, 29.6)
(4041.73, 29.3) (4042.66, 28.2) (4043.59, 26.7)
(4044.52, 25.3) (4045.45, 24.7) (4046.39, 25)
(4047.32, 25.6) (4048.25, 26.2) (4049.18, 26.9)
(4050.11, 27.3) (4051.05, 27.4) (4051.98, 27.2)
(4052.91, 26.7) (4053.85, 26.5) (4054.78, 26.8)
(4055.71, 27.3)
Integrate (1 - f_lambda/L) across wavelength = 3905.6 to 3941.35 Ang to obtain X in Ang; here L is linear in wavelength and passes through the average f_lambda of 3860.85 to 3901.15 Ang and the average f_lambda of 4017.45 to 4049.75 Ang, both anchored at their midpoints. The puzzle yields 7.9 Ang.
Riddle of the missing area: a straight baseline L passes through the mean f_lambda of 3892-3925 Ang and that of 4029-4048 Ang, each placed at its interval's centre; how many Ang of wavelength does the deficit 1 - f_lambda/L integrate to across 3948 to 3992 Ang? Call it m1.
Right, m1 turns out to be 7.2 Ang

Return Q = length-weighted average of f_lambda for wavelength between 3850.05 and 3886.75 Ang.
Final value 13.1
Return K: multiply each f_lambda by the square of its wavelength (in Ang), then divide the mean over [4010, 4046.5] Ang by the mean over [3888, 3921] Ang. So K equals 1.8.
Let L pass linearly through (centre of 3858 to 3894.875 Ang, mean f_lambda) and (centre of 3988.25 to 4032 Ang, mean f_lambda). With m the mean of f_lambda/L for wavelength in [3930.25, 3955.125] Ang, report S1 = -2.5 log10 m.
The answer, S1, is 0.499 mag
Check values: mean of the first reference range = 13.8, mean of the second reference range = 30.1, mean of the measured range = 14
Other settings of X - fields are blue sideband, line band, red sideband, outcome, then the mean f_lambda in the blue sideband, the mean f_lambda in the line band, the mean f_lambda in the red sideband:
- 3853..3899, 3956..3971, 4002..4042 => 6.81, 14.1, 12.8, 30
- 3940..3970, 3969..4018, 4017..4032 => -2.70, 15.7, 25.9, 31.2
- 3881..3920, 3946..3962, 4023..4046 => 2.22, 17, 18.6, 28.7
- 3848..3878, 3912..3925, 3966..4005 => -0.17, 13.1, 17.8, 23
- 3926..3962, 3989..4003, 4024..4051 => -4.31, 14.4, 28.9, 28.1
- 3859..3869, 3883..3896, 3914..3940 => -2.03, 13.2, 15.1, 12.8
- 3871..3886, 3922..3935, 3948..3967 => 4.20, 13.3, 10.5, 16.8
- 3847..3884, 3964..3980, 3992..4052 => 6.82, 13.2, 13.9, 29.2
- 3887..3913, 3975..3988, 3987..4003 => 1.48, 17.3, 23.9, 28.5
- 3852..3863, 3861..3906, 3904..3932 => -1.16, 13.1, 14.7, 15.9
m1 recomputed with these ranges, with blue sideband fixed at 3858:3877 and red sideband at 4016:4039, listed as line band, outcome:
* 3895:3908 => -0.73 Ang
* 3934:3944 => 4.40 Ang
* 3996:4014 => -1.67 Ang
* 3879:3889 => 1.15 Ang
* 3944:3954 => 1.61 Ang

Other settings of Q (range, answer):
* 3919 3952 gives 13.2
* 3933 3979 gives 14.8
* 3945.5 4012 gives 21.9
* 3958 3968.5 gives 12.5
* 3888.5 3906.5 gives 17.3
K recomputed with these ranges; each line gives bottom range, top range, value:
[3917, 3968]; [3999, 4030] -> 2.24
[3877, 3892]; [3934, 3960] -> 1.21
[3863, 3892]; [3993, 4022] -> 2.41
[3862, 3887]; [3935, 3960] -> 1.29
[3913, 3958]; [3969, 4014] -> 1.73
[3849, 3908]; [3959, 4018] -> 1.72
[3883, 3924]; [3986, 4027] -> 1.85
